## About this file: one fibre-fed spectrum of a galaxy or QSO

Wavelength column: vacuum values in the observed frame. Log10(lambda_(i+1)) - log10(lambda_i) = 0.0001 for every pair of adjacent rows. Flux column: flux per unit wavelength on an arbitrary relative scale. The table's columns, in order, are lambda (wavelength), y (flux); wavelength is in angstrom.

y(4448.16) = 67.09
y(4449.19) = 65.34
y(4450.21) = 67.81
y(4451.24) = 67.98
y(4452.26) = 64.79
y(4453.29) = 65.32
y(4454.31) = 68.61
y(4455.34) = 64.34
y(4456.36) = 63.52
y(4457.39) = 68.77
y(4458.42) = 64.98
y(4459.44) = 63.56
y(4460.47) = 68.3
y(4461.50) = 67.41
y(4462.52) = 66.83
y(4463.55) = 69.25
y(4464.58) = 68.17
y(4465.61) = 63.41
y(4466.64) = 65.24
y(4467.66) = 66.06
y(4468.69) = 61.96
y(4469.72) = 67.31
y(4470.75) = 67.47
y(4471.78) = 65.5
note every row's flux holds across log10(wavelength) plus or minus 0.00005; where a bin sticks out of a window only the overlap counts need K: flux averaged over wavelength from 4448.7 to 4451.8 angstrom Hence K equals 67.1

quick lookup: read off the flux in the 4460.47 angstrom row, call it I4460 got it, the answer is 68.3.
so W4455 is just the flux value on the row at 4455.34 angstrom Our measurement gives 64.34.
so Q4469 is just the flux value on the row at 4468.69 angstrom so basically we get 61.96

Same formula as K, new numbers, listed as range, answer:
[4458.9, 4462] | 66.4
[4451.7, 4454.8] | 66.4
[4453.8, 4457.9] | 66.3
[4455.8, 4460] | 65.3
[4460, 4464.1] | 67.9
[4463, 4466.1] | 66.8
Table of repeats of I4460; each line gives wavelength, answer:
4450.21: 67.81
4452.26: 64.79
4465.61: 63.41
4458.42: 64.98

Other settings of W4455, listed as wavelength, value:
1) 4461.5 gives 67.41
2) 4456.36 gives 63.52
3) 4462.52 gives 66.83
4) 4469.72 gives 67.31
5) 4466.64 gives 65.24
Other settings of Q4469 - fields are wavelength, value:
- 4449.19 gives 65.34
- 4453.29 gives 65.32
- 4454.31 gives 68.61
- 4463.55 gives 69.25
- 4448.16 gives 67.09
